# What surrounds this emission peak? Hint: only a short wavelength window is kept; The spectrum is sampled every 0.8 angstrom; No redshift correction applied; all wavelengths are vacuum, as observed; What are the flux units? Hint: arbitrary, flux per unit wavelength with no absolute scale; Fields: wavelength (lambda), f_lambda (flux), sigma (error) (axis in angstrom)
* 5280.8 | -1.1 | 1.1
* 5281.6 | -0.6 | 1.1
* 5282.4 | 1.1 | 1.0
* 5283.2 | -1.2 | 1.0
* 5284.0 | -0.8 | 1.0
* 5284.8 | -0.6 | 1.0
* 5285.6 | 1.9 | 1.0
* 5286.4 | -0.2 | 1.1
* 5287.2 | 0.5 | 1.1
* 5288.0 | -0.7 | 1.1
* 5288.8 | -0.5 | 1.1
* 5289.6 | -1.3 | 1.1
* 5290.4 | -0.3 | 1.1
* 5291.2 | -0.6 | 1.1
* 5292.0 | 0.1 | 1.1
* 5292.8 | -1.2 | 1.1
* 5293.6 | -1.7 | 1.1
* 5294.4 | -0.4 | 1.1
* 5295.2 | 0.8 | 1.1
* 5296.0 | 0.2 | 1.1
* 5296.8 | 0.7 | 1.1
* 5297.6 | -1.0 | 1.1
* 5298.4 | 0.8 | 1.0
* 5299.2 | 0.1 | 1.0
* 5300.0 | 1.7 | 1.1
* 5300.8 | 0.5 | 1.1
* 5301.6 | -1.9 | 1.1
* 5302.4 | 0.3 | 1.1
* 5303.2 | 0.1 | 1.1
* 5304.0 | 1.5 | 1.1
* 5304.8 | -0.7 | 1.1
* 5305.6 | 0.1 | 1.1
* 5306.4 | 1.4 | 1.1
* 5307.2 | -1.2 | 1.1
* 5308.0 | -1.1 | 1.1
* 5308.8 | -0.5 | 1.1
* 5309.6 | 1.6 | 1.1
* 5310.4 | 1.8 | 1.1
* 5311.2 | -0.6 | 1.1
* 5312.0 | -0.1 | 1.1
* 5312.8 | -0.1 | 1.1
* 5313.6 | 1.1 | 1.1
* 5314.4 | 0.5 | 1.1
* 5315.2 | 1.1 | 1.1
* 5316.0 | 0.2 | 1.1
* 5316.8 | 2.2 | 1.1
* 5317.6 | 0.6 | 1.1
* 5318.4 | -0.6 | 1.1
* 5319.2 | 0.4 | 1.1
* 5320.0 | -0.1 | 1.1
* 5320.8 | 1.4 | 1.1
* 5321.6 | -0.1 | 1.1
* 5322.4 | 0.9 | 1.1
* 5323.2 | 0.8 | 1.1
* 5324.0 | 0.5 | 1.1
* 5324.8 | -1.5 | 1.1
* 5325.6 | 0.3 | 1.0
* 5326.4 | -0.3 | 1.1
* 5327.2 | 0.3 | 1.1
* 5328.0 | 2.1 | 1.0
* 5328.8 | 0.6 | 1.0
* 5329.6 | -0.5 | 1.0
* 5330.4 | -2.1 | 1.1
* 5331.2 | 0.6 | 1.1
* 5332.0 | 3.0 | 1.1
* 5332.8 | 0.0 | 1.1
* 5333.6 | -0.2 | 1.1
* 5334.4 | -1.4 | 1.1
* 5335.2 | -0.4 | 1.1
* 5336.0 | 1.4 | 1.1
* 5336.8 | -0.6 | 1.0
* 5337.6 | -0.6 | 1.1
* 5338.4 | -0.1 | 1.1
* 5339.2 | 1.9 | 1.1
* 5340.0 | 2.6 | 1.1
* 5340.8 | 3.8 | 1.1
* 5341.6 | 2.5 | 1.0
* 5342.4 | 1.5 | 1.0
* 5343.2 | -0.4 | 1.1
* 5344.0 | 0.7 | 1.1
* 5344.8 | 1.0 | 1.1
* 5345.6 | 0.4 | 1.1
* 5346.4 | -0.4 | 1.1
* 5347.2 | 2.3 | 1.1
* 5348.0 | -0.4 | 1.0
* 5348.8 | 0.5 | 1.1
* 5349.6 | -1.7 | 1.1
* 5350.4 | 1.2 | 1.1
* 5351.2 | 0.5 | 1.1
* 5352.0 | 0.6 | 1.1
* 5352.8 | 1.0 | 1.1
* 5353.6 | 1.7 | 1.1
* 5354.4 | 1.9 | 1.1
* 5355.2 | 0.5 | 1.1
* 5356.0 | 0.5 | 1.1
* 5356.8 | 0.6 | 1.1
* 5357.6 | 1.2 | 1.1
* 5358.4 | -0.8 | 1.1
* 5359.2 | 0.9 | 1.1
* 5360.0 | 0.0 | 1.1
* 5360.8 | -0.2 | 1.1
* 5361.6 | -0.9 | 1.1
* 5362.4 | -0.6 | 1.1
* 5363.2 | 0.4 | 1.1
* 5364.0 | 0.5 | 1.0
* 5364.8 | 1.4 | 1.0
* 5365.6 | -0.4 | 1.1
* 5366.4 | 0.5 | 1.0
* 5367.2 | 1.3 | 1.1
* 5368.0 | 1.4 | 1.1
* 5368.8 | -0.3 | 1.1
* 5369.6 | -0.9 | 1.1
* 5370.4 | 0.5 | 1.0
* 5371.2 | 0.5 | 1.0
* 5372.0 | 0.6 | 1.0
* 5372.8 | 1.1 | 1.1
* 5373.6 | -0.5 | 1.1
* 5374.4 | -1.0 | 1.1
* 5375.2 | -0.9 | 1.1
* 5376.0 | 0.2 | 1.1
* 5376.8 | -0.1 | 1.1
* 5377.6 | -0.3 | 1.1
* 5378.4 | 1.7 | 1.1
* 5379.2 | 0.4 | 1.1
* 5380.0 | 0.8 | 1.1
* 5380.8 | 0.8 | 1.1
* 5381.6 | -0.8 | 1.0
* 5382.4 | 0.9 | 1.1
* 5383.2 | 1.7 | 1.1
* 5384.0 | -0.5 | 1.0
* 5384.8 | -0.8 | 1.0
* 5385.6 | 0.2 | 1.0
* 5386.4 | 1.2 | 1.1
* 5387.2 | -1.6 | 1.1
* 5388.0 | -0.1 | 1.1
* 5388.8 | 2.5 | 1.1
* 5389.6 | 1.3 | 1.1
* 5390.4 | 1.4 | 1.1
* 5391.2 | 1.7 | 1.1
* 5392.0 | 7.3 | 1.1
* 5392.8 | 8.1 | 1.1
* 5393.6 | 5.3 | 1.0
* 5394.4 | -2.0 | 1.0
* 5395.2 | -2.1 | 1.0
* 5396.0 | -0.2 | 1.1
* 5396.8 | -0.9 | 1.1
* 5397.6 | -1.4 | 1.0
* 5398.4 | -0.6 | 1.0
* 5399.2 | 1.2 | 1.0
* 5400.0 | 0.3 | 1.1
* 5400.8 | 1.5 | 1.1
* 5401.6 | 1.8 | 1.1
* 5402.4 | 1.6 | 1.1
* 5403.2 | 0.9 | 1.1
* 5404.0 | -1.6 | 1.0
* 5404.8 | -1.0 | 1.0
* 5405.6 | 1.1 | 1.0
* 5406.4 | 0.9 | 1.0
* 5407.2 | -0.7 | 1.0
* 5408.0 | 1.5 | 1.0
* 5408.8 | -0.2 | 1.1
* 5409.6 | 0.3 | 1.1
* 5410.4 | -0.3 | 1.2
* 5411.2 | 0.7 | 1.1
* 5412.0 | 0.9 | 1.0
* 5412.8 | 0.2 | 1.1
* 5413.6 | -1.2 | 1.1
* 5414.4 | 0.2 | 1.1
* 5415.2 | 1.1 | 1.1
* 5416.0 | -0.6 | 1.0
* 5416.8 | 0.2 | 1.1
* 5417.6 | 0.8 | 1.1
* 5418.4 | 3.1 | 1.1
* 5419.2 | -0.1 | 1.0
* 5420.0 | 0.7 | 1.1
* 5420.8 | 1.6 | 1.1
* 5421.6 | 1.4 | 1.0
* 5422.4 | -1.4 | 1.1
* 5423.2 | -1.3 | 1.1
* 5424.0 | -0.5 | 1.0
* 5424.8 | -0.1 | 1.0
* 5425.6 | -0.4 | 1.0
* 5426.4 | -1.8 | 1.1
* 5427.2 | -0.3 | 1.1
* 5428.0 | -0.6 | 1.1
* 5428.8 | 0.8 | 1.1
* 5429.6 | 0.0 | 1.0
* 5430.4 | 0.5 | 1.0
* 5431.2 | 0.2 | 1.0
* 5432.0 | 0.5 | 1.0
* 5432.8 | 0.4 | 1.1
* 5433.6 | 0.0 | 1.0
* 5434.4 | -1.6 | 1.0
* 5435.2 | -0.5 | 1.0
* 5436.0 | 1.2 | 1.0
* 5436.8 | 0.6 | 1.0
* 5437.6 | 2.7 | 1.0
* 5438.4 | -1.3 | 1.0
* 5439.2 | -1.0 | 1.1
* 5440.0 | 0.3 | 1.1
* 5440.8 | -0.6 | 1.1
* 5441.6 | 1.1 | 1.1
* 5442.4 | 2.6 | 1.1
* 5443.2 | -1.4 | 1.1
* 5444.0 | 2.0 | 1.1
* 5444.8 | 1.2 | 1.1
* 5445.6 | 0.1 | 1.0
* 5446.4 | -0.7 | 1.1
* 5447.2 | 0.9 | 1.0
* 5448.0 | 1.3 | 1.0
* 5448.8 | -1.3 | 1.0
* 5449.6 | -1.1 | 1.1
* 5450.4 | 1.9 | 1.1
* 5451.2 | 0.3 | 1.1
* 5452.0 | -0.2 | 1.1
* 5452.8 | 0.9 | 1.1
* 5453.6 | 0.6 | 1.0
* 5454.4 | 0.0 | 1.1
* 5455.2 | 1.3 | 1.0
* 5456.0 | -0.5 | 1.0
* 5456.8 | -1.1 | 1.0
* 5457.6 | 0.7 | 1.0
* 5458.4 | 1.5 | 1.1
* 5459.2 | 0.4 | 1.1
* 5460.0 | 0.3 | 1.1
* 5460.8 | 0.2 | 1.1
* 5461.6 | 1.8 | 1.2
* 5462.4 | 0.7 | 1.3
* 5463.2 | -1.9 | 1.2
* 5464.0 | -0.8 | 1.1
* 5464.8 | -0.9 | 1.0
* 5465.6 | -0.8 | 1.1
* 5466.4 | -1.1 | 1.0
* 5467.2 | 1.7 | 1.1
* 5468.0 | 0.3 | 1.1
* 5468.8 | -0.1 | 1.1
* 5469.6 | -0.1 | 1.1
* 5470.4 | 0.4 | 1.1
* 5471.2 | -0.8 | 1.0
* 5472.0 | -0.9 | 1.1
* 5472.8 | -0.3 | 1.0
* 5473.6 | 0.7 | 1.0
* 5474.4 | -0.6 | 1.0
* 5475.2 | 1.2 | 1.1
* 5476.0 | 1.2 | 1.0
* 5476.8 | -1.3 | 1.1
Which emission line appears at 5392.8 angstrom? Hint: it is [O III] 5007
